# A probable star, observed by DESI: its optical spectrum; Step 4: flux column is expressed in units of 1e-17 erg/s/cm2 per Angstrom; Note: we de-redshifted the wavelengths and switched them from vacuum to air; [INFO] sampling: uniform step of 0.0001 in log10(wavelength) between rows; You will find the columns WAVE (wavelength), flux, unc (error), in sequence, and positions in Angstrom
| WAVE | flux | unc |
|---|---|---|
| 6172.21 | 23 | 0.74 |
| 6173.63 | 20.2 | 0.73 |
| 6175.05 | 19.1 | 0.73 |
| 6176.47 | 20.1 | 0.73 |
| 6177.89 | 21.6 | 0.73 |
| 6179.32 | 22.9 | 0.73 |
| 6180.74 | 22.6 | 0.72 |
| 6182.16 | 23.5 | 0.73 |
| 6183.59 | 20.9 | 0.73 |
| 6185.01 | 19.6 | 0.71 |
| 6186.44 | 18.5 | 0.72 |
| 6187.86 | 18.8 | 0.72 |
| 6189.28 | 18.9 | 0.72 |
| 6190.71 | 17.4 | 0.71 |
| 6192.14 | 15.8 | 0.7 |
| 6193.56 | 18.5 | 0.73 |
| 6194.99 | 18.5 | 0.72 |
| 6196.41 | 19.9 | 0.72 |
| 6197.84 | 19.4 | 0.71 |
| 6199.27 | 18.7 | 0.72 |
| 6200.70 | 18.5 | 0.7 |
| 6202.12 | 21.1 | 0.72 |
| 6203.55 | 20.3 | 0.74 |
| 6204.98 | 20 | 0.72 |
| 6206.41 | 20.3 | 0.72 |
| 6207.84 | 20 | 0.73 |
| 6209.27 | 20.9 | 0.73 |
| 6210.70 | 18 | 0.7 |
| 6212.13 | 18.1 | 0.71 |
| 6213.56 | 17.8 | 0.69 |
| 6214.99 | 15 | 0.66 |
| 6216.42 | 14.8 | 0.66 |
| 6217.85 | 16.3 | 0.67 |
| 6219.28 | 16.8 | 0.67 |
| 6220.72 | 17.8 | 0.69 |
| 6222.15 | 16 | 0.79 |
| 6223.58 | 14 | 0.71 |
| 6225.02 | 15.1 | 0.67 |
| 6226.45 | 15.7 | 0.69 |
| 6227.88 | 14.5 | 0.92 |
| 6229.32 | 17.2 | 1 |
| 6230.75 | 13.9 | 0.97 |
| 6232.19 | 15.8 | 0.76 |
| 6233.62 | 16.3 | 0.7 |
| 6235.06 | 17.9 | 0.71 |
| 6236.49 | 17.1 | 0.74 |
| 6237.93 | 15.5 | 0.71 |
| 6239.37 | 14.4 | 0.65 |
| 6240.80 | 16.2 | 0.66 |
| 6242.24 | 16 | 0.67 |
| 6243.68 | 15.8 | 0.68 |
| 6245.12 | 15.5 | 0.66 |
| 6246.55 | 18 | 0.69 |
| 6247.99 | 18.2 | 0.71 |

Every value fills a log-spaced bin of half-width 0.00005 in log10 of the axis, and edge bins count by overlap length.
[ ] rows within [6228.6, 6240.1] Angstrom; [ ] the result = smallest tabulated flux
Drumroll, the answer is 13.9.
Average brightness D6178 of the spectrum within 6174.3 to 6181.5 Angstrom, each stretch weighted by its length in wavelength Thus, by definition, 21.3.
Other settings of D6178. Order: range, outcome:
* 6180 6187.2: 21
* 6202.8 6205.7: 20.1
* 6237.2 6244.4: 15.6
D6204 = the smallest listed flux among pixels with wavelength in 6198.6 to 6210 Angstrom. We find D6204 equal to 18.5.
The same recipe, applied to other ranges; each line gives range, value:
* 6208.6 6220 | 14.8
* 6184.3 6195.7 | 15.8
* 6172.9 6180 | 19.1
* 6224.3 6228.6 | 14.5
